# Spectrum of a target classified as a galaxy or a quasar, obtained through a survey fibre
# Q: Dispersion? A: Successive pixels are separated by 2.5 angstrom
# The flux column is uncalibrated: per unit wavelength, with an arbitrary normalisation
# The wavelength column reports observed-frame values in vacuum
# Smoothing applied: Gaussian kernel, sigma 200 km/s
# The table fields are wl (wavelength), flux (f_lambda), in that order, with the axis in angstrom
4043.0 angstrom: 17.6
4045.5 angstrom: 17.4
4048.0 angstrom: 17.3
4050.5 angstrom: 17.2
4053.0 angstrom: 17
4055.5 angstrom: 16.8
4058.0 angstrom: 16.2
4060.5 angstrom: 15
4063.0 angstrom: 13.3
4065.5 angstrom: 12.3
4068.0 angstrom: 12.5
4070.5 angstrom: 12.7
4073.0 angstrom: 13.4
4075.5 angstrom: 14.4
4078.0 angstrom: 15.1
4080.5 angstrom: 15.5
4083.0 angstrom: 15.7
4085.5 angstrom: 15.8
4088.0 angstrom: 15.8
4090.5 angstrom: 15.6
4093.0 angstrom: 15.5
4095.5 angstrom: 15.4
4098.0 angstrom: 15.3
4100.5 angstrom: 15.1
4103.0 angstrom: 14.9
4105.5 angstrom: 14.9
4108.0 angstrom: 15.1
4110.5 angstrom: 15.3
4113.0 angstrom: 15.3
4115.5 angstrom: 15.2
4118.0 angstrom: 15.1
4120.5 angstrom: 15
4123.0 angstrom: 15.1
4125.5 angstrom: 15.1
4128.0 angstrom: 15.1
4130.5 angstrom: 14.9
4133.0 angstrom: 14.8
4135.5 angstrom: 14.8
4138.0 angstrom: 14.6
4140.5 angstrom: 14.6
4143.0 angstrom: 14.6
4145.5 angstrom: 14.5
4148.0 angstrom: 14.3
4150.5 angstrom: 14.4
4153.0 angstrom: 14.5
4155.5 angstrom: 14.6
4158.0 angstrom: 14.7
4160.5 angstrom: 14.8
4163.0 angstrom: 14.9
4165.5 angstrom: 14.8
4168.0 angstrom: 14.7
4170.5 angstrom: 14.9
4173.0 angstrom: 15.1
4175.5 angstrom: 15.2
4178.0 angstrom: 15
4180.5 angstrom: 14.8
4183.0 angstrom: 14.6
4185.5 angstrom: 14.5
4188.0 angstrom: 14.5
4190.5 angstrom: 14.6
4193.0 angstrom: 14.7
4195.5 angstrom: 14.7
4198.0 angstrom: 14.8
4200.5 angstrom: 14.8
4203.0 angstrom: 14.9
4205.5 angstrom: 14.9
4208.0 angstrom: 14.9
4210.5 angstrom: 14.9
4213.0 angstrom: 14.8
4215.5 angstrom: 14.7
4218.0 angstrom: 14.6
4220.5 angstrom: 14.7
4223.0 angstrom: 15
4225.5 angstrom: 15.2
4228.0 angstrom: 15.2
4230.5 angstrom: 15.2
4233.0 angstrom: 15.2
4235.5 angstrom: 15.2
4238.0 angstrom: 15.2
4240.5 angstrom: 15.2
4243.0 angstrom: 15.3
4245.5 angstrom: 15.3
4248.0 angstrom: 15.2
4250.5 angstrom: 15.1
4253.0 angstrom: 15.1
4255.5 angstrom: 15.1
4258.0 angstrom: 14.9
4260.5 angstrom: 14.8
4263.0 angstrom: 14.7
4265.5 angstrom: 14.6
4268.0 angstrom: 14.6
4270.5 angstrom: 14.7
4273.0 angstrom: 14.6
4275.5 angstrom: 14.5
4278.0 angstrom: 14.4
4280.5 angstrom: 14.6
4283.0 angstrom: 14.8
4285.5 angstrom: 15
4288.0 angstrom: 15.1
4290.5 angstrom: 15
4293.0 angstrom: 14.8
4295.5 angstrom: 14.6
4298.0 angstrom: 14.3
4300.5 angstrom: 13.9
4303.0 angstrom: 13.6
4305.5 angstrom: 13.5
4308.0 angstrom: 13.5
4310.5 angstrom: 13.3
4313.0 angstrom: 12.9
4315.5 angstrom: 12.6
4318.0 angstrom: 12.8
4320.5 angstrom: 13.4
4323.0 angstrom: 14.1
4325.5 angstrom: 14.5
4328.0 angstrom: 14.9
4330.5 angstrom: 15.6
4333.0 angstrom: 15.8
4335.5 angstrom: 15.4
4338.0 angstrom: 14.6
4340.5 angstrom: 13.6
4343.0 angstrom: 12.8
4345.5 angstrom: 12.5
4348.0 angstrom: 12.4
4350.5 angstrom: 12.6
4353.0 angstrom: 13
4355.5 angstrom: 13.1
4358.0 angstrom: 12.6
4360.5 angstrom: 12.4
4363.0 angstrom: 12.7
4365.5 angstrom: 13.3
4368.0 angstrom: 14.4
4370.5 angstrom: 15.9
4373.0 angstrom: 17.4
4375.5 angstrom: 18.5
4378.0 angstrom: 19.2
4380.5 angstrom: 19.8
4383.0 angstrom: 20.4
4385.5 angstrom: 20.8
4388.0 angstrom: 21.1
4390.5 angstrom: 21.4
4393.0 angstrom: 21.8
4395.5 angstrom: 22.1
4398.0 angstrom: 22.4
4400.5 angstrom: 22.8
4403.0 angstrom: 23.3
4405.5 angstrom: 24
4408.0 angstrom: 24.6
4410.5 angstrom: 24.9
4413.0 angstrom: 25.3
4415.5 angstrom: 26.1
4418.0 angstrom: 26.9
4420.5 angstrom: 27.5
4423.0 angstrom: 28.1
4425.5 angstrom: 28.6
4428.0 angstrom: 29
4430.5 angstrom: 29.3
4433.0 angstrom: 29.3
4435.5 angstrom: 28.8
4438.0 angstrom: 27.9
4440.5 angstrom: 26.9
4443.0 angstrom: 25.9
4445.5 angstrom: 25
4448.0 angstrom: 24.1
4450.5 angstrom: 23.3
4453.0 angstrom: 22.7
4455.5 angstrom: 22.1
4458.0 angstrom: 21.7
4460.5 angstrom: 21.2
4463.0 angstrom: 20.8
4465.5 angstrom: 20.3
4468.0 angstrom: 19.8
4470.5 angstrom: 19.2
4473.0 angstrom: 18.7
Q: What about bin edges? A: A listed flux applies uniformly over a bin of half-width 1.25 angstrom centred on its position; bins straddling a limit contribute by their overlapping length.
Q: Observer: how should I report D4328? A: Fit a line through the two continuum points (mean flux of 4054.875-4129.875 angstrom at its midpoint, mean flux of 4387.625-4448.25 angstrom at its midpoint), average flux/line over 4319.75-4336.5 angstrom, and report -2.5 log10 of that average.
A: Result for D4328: 0.46 mag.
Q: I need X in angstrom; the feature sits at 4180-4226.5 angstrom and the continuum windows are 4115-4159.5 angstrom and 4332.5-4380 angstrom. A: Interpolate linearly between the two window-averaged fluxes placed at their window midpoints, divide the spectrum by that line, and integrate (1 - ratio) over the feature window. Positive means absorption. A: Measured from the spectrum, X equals -0.4 angstrom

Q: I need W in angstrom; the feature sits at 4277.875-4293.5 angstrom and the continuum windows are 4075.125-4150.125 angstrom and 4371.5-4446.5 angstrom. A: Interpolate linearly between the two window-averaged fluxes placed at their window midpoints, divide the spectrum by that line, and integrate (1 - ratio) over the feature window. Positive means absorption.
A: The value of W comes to 4.28 angstrom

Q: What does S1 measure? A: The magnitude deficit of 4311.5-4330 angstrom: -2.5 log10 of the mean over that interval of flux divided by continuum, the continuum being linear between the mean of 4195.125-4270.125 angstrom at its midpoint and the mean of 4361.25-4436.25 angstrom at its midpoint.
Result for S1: 0.36 mag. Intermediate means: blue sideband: 15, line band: 13.7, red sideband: 22.5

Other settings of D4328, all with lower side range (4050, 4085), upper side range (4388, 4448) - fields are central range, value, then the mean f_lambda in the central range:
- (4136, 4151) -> 0.18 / 14.5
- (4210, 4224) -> 0.30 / 14.8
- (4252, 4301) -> 0.40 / 14.7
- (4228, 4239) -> 0.29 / 15.2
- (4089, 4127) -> 0.06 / 15.2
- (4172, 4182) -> 0.21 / 15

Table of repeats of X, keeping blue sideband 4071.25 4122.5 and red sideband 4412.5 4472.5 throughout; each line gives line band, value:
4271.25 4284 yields 3.6 angstrom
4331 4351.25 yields 7.6 angstrom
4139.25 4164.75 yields 3.2 angstrom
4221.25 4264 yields 9.2 angstrom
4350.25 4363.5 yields 5.7 angstrom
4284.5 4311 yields 8.3 angstrom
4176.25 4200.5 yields 4.1 angstrom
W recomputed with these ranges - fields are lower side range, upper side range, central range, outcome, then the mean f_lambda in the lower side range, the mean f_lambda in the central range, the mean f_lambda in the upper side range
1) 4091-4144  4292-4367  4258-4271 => -0.6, 15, 14.7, 13.6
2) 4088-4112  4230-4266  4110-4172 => 1.6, 15.3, 14.8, 15.1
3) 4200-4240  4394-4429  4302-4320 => 6.1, 15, 13.2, 25.3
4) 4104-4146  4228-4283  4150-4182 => 0.3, 14.9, 14.8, 14.9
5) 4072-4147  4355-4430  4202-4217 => 2.1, 15.1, 14.8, 21.2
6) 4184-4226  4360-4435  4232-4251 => 1.1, 14.8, 15.2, 22.3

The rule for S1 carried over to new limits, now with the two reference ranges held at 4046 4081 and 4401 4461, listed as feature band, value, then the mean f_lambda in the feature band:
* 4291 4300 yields 0.44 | 14.5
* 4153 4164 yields 0.20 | 14.7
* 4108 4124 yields 0.09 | 15.2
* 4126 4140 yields 0.15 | 14.8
